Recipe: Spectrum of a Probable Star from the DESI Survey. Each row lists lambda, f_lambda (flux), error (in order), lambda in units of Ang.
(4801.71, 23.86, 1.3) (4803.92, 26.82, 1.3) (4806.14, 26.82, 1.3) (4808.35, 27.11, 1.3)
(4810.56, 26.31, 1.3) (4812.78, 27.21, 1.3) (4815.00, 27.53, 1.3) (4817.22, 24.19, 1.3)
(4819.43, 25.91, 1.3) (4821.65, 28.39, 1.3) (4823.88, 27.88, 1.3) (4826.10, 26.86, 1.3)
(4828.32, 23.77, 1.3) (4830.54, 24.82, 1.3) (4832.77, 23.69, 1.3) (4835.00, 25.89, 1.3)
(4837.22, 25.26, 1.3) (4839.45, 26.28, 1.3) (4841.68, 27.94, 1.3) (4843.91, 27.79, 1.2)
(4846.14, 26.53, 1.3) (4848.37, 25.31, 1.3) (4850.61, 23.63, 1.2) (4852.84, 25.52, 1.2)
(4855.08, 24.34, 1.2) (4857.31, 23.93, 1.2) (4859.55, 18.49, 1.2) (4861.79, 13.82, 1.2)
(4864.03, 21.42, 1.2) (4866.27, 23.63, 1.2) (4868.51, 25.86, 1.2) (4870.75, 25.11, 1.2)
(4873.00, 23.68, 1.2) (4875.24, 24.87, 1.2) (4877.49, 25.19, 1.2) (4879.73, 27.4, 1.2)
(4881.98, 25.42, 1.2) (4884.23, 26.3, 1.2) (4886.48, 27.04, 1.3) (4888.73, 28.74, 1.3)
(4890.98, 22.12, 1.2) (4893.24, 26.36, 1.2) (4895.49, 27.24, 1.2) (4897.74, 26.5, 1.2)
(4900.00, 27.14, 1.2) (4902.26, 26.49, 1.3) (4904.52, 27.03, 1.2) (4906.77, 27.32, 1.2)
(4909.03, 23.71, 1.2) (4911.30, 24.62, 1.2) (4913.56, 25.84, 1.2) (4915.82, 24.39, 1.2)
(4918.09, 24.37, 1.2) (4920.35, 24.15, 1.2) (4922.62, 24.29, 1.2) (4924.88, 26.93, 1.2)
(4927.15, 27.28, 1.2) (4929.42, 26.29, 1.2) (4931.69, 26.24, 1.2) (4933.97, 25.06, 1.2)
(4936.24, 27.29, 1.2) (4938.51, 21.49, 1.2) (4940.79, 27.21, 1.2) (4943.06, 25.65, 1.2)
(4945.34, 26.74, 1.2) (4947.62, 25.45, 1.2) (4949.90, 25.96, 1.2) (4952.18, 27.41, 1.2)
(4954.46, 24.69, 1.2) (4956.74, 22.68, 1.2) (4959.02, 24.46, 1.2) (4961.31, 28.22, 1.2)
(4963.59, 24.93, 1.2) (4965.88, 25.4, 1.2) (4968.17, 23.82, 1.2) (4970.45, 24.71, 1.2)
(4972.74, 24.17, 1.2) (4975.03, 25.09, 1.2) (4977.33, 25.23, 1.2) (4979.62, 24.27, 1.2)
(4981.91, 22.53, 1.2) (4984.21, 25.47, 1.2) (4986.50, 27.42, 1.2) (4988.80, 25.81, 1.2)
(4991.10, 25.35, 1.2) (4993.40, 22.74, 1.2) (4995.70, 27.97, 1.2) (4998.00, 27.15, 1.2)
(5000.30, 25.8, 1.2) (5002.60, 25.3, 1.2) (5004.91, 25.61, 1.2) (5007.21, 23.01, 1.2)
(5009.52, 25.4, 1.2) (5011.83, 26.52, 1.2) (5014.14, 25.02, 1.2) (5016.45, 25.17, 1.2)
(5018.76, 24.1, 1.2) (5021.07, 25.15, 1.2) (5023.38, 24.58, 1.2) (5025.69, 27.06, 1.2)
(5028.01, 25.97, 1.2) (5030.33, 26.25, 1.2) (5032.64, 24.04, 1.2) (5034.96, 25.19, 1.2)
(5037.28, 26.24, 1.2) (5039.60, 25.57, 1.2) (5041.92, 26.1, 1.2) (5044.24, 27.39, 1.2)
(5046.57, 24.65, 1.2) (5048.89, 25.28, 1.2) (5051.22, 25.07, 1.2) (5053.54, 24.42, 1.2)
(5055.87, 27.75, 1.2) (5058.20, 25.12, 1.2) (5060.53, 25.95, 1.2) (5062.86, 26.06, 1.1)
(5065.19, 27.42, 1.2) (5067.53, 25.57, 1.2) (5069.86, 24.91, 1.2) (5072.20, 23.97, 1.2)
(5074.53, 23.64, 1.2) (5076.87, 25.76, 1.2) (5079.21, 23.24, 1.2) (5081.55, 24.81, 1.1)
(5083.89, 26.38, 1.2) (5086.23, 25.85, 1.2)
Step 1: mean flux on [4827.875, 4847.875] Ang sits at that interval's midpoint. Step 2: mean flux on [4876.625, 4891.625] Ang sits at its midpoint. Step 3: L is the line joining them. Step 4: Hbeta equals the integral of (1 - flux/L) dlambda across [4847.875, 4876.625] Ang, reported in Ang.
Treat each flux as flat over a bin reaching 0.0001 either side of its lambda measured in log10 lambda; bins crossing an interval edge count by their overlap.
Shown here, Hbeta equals 3.3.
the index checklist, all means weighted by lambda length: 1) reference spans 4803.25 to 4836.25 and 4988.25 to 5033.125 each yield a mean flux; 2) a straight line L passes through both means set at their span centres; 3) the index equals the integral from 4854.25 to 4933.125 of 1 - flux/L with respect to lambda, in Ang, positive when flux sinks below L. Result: 2.8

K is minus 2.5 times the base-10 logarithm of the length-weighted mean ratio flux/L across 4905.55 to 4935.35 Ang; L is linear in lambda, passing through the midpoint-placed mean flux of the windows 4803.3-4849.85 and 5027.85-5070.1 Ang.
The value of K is 0.03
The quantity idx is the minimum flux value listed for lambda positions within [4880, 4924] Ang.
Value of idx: 22.12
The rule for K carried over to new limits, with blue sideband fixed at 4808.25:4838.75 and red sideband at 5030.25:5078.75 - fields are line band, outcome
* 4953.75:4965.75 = 0.03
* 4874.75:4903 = -0.02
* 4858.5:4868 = 0.29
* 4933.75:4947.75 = 0.01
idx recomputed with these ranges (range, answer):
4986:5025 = 22.74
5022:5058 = 24.04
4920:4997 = 21.49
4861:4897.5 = 13.82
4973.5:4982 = 22.53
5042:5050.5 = 24.65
